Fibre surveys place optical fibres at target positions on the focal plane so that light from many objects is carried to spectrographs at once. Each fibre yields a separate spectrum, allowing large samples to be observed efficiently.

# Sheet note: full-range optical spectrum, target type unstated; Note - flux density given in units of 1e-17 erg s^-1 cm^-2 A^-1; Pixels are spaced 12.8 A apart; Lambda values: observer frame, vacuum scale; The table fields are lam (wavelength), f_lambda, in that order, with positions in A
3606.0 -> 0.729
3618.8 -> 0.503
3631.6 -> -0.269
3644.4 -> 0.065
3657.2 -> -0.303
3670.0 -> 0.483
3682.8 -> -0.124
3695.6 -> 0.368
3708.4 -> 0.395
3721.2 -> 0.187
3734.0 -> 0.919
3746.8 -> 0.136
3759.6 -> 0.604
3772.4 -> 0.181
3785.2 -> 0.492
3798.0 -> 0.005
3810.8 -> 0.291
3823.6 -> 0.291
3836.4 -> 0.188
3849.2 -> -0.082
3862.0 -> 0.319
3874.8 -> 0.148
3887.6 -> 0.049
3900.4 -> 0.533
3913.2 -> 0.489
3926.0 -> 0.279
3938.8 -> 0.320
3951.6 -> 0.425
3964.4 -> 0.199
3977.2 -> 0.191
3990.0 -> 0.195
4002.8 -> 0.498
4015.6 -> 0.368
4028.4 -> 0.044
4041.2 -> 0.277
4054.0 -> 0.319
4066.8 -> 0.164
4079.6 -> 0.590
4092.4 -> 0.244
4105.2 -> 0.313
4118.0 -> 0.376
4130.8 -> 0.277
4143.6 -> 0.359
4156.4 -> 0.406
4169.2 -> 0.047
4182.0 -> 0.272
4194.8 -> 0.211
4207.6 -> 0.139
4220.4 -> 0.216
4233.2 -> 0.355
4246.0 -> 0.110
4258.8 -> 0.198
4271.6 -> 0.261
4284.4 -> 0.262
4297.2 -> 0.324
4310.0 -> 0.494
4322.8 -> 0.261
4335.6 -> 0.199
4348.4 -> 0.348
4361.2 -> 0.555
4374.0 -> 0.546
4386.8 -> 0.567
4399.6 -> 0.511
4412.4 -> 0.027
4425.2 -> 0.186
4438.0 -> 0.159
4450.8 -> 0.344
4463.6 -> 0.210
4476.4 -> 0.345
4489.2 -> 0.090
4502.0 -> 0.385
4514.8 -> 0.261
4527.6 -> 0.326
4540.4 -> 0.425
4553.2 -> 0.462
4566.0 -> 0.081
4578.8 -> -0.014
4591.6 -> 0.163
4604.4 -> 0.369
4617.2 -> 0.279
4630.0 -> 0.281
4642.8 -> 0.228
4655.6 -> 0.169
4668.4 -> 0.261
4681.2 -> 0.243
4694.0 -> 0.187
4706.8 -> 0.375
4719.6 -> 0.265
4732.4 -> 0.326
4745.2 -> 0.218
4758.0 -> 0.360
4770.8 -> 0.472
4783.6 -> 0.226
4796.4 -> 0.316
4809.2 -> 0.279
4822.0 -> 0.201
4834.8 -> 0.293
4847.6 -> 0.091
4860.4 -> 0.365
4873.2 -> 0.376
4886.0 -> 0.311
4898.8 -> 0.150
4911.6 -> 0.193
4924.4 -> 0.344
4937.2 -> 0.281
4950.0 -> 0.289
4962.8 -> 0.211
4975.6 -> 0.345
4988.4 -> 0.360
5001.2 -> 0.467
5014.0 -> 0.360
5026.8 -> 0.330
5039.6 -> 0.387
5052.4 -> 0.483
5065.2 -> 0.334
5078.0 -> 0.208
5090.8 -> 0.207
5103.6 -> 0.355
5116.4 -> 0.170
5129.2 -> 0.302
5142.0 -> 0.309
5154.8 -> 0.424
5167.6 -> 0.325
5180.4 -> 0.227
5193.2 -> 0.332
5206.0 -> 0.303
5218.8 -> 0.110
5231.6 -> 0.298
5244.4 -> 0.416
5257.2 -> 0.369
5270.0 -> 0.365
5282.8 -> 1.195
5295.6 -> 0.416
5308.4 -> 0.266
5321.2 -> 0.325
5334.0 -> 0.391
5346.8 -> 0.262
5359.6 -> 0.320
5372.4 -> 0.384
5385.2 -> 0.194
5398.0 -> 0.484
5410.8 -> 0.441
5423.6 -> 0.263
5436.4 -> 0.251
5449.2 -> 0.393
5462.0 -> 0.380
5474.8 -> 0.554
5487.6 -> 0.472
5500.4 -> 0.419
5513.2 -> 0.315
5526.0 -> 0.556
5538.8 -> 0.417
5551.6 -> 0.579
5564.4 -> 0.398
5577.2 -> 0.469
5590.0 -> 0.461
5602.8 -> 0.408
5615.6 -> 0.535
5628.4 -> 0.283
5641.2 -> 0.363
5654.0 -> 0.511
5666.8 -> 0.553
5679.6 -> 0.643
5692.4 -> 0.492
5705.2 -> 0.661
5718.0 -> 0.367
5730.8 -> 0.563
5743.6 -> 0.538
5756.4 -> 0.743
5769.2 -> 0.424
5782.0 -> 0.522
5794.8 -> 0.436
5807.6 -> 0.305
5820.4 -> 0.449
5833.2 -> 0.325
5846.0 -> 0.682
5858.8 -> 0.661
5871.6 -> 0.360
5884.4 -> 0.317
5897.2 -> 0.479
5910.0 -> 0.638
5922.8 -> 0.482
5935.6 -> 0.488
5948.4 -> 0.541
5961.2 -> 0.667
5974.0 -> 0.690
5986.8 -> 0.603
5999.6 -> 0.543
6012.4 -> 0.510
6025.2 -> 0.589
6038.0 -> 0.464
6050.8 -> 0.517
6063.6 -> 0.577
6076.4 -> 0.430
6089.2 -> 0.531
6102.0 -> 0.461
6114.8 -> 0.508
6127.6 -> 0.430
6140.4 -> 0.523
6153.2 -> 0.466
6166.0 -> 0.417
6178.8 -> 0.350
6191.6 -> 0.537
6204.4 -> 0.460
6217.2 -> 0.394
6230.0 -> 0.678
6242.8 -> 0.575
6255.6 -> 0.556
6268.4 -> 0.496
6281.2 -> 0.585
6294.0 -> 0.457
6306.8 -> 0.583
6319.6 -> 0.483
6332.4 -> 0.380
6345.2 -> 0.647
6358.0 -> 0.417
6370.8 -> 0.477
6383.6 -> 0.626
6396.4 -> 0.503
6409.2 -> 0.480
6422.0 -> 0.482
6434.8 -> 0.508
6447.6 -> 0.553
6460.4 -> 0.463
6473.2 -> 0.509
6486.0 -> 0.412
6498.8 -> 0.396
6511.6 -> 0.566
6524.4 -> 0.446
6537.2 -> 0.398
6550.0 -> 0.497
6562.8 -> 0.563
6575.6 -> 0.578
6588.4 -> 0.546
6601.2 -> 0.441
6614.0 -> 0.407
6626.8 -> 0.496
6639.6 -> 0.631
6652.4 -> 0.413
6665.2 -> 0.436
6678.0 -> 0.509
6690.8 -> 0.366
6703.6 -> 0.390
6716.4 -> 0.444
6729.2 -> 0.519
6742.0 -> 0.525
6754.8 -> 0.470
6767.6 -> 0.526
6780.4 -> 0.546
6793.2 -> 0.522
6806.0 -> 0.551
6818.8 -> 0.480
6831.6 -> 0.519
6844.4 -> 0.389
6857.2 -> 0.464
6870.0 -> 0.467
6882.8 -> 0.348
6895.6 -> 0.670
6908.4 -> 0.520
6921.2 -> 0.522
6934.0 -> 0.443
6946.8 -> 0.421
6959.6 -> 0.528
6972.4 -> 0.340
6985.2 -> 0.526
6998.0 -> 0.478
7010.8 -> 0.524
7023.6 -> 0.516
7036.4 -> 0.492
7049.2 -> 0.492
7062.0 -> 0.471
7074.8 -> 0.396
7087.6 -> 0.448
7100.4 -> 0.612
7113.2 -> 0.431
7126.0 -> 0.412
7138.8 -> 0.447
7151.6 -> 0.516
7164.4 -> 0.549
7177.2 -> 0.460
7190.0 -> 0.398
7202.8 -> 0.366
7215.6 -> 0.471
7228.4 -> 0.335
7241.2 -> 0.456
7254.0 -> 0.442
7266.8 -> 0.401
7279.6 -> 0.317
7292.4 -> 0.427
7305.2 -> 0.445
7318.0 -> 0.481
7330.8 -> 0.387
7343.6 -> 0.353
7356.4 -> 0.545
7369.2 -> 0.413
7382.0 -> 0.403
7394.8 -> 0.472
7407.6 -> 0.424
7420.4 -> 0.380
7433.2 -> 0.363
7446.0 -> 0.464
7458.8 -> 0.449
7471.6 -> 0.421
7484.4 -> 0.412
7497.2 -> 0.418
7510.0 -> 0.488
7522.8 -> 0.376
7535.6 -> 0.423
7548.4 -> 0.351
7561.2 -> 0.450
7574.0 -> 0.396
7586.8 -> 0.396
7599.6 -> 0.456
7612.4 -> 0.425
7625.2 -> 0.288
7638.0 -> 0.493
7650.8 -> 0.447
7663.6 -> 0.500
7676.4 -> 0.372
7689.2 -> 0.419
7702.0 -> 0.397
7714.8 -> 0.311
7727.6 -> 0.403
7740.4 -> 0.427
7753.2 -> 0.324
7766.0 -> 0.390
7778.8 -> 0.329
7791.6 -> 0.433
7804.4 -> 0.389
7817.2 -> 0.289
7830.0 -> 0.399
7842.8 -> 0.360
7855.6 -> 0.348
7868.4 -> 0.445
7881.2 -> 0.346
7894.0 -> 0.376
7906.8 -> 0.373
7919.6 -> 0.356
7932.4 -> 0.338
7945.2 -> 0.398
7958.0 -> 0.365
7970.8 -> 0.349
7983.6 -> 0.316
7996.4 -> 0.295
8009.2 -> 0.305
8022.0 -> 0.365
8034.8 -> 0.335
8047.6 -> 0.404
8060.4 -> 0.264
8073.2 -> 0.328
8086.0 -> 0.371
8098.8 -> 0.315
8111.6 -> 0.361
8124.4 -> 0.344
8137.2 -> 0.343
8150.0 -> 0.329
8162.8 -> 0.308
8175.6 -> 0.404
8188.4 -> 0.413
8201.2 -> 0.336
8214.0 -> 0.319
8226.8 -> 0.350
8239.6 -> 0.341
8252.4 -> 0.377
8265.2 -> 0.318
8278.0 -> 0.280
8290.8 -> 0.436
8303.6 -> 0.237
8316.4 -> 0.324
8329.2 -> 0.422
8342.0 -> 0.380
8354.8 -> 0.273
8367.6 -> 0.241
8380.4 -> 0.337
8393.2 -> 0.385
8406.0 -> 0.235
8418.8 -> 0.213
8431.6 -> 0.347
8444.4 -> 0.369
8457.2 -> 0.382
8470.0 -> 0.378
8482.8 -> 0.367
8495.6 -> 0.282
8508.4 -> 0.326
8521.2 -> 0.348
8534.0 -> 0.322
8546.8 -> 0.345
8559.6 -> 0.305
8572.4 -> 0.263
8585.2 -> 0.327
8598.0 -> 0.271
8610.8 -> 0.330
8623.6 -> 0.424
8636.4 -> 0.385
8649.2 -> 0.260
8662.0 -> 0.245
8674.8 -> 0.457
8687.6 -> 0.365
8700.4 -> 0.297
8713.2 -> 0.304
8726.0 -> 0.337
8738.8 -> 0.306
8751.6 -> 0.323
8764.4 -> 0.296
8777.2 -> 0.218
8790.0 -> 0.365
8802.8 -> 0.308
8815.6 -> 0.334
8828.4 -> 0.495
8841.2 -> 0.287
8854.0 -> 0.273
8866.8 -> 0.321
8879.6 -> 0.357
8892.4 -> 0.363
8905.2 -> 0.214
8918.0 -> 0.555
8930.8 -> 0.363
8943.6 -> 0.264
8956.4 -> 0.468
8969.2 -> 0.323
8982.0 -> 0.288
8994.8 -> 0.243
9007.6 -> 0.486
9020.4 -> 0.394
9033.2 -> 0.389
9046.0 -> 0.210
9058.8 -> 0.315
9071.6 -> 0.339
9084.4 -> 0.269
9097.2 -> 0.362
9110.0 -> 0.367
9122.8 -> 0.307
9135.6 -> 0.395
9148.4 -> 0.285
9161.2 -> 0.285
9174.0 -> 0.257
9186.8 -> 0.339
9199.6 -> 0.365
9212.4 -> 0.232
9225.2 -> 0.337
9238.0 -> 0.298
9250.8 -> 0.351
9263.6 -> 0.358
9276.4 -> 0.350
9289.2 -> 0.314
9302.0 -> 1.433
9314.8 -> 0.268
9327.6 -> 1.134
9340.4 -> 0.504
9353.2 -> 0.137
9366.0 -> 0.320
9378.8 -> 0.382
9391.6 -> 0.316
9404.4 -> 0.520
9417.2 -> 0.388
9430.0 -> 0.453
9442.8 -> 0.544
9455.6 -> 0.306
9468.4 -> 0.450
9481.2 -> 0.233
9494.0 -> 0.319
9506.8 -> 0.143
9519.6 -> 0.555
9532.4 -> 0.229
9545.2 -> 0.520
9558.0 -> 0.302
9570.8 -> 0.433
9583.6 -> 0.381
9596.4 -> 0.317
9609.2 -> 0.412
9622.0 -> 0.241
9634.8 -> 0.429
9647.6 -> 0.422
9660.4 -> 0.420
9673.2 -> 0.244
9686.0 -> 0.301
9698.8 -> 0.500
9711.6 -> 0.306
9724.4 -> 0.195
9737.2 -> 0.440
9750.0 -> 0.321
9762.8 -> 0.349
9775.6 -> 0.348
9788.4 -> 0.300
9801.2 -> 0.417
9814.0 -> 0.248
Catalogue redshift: 0.42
